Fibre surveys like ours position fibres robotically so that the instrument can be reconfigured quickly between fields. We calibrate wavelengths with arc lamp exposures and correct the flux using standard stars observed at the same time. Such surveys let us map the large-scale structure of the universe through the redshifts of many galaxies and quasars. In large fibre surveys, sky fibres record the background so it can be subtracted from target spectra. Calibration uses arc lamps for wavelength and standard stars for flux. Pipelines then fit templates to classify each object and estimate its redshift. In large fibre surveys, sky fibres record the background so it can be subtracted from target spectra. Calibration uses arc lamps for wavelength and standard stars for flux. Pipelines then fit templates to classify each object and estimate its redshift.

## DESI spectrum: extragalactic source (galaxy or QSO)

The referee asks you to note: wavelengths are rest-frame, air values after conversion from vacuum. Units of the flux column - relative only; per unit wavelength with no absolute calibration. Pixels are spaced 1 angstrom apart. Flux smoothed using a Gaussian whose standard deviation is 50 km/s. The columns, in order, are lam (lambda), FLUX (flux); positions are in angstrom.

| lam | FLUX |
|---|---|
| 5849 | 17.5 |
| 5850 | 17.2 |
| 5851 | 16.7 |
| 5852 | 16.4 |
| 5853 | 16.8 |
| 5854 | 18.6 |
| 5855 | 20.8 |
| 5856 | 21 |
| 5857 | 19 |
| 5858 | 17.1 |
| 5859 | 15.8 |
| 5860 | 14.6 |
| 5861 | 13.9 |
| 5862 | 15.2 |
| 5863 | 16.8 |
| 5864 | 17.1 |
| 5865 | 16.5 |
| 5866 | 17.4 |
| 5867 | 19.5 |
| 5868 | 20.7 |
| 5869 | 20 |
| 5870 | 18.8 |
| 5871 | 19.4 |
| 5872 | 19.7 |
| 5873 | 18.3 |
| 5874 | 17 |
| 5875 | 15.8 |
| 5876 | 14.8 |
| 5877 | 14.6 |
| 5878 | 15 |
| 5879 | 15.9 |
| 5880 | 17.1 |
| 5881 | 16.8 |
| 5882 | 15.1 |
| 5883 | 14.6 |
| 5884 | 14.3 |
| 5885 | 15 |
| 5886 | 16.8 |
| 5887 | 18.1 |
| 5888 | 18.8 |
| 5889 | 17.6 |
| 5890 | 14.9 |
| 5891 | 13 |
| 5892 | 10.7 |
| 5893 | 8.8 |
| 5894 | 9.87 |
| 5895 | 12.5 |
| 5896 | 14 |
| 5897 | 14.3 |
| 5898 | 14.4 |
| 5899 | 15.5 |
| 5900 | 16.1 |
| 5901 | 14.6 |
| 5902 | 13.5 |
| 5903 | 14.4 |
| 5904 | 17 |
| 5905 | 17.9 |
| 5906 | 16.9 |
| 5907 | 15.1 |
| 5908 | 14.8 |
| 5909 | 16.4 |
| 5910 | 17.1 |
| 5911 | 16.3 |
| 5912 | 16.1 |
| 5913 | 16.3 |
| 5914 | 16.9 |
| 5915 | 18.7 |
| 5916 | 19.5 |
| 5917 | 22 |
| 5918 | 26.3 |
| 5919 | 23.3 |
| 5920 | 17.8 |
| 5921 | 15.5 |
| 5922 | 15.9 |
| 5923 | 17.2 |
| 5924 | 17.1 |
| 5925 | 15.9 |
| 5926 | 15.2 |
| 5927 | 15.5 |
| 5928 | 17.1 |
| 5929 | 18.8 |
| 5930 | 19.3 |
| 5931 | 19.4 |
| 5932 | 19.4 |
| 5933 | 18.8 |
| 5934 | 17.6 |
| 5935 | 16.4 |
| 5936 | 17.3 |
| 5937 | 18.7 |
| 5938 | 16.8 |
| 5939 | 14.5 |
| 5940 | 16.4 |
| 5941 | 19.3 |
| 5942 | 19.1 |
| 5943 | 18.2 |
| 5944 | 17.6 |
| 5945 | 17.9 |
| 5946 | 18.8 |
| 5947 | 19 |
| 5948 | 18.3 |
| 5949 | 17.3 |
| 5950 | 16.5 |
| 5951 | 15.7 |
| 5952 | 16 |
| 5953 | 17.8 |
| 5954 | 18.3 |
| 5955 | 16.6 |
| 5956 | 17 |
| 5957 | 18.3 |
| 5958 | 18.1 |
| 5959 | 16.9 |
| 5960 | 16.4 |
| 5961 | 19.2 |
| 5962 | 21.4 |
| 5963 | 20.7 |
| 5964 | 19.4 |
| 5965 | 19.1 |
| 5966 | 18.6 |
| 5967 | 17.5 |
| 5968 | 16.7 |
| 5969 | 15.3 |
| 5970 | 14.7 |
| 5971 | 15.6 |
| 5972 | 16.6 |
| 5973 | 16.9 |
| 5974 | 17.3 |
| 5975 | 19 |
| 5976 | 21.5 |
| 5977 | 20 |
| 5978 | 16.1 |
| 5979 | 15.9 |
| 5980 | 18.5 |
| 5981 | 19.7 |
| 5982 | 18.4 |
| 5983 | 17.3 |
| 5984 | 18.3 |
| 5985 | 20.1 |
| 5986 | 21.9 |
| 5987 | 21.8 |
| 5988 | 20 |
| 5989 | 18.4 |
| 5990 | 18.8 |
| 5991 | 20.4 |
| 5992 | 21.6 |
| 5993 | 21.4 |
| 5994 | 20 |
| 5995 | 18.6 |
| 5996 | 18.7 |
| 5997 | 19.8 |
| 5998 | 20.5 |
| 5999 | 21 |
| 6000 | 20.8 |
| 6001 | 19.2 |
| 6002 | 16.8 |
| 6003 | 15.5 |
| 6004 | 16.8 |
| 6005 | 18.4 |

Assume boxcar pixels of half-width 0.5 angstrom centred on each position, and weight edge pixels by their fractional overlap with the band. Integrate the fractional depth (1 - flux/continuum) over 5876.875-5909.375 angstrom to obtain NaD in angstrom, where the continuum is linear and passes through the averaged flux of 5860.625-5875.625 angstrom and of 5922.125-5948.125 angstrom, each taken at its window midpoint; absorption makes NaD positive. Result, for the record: 5.0 angstrom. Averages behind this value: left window 17.7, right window 17.6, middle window 15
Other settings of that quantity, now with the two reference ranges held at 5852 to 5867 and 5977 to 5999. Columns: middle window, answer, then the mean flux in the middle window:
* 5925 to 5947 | 0.97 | 17.7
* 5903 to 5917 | 0.89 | 16.9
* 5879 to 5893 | 1.83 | 15.4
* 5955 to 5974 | 1.35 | 17.7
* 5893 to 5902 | 2.15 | 13.6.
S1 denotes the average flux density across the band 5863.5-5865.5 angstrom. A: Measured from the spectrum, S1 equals 16.8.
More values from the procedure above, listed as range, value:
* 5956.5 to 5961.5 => 17.8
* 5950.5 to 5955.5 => 16.9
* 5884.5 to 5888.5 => 17.2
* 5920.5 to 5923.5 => 16.2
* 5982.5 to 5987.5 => 19.9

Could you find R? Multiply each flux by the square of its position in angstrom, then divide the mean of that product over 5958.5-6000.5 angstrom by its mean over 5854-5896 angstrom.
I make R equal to 1.20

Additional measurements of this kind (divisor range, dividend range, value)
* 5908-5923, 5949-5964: 0.99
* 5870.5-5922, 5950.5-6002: 1.18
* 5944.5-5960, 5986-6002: 1.16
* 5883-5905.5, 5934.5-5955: 1.21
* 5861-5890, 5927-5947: 1.08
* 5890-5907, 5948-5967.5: 1.31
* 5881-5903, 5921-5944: 1.22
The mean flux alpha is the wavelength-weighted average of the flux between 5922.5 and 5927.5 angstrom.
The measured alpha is 16.2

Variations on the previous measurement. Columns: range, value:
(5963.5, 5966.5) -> 19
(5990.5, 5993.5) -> 21.1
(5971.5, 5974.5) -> 16.9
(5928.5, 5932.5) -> 19.2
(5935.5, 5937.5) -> 18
